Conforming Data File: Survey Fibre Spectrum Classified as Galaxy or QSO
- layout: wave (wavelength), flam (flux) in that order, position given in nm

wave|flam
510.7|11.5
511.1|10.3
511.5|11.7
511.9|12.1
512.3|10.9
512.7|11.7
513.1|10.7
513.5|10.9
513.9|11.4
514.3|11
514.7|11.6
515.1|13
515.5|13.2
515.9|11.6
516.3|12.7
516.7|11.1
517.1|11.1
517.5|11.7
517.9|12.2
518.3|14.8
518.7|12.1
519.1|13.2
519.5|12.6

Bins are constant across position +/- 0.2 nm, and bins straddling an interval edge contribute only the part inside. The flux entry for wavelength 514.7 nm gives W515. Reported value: 11.6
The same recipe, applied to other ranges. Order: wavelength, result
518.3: 14.8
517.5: 11.7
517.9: 12.2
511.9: 12.1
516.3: 12.7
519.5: 12.6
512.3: 10.9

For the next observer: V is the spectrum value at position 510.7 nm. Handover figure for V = 11.5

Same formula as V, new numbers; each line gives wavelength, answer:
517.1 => 11.1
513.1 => 10.7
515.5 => 13.2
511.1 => 10.3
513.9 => 11.4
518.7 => 12.1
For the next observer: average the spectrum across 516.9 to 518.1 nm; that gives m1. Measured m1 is 11.7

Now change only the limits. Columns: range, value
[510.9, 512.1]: 11.4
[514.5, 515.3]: 12.3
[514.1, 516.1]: 12.1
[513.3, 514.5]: 11.1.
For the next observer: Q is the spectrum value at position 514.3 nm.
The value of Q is 11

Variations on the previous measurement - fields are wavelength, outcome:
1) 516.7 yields 11.1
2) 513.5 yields 10.9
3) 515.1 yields 13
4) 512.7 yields 11.7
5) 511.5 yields 11.7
